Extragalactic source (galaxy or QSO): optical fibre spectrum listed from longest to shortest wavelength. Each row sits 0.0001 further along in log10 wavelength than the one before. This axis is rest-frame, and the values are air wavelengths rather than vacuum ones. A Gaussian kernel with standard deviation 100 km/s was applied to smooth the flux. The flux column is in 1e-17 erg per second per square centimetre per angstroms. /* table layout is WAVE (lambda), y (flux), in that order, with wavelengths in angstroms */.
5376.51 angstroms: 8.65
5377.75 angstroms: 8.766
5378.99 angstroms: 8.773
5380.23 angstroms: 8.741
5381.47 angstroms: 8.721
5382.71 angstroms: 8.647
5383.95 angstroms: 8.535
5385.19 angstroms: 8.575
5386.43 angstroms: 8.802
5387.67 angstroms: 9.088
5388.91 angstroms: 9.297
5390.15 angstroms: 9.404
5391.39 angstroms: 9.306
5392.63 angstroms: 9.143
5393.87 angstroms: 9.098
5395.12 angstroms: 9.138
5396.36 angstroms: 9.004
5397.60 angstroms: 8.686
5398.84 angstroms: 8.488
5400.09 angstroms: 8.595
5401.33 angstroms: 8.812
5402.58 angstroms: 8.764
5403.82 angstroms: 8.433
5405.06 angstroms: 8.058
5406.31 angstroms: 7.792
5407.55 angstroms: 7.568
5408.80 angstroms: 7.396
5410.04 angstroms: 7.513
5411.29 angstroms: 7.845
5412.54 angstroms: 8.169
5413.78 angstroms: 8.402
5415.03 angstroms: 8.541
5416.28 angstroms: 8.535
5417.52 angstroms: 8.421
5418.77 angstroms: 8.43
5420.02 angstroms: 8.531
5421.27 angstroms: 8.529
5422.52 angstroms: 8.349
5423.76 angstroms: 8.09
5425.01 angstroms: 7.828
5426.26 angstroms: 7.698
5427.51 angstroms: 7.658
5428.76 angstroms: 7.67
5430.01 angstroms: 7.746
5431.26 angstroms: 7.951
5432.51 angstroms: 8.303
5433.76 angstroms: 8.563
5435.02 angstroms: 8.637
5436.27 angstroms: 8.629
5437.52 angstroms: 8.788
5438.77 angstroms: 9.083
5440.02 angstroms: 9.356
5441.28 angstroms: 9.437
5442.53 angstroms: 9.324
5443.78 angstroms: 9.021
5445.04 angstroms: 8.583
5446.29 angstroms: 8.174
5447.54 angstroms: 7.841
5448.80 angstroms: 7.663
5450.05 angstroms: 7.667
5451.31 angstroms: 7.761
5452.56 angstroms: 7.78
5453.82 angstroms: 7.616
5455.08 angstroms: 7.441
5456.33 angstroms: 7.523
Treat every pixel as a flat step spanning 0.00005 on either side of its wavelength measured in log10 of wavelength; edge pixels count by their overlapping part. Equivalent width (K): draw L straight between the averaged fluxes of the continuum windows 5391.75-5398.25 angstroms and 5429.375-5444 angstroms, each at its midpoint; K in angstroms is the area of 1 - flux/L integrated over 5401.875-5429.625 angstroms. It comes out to 2.4 angstroms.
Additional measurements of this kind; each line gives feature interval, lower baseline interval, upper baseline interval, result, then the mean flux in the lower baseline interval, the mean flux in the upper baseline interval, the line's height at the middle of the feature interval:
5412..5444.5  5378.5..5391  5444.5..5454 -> -1.0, 8.87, 7.89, 8.21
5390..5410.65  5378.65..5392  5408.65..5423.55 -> 0.2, 8.9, 8.25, 8.58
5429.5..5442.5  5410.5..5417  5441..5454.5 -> -0.7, 8.28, 8.23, 8.25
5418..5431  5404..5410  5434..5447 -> 0.4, 7.75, 8.89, 8.34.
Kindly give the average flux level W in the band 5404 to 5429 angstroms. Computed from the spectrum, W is 8.06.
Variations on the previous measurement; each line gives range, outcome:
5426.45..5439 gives 8.26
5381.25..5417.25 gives 8.56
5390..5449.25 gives 8.43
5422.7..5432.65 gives 7.87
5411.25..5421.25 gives 8.4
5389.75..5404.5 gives 8.9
